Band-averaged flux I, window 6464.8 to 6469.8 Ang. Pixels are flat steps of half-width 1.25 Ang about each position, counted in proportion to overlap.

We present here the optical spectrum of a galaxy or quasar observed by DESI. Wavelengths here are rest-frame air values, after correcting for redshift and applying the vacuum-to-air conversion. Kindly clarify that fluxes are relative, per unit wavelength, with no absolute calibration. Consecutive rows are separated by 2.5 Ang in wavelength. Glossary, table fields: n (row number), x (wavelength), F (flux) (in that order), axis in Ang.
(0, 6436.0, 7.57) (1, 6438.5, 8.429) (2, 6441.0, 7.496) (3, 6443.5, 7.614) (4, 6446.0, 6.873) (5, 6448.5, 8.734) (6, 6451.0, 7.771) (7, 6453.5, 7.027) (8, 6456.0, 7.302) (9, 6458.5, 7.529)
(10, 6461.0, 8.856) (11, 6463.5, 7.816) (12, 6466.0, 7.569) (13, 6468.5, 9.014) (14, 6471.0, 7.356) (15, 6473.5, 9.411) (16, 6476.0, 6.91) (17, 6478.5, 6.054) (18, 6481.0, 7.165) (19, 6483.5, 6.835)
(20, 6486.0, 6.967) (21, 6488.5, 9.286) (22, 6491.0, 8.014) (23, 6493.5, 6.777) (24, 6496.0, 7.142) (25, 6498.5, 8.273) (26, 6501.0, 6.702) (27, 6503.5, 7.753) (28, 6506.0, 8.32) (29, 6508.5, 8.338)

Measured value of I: 8.29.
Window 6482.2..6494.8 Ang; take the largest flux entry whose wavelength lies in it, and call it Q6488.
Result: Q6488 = 9.286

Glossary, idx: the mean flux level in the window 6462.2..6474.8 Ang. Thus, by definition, 8.23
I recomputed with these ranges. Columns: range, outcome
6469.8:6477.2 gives 7.9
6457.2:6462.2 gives 8.18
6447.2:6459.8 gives 7.67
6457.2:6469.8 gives 8.15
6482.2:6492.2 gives 7.77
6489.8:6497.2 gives 7.31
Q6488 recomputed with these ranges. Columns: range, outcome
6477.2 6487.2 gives 7.165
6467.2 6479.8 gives 9.411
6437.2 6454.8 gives 8.734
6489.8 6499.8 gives 8.273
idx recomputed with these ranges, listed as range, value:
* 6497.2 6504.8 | 7.58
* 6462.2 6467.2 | 7.71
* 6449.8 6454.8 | 7.39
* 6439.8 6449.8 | 7.68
